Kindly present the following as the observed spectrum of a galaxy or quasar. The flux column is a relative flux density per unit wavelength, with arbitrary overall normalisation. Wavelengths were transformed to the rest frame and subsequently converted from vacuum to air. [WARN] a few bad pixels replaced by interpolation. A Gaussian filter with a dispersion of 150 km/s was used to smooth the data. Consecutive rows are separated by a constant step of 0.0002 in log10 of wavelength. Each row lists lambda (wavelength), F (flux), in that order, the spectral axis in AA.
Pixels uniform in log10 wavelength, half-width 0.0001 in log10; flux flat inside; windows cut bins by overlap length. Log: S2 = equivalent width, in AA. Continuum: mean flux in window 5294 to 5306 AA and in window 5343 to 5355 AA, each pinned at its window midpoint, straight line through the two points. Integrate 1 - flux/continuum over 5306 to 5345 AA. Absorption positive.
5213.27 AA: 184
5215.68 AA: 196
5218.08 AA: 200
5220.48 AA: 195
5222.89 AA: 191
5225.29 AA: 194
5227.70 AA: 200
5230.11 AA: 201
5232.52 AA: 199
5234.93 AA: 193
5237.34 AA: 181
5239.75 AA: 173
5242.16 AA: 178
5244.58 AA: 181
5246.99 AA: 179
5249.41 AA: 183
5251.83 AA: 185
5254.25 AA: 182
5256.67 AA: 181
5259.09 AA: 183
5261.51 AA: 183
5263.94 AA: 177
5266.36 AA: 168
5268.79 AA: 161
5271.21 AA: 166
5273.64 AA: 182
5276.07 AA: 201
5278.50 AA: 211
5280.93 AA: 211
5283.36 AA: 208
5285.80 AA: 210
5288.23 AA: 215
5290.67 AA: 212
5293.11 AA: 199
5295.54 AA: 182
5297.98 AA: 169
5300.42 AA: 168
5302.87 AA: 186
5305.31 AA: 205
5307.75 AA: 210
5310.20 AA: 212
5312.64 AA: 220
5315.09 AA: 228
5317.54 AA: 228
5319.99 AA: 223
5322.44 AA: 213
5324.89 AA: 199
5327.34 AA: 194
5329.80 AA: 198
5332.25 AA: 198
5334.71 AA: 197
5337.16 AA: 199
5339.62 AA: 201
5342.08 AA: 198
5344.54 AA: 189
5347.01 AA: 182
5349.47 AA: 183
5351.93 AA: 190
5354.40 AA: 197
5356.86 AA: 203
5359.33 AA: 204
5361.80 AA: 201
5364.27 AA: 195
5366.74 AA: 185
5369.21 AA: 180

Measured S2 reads -4.7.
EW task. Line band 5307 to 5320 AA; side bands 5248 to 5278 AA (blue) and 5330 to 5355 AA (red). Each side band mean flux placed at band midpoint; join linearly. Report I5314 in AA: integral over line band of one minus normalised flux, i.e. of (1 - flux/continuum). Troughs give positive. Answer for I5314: -2.2 AA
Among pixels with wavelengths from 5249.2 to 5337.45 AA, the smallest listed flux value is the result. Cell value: 161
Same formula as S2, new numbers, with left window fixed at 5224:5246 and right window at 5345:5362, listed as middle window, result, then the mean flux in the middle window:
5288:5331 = -2.53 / 203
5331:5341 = -0.30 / 199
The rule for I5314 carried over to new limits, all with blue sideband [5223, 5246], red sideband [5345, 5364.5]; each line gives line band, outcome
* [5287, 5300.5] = -0.1 AA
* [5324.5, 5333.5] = -0.2 AA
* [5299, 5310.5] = -0.1 AA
